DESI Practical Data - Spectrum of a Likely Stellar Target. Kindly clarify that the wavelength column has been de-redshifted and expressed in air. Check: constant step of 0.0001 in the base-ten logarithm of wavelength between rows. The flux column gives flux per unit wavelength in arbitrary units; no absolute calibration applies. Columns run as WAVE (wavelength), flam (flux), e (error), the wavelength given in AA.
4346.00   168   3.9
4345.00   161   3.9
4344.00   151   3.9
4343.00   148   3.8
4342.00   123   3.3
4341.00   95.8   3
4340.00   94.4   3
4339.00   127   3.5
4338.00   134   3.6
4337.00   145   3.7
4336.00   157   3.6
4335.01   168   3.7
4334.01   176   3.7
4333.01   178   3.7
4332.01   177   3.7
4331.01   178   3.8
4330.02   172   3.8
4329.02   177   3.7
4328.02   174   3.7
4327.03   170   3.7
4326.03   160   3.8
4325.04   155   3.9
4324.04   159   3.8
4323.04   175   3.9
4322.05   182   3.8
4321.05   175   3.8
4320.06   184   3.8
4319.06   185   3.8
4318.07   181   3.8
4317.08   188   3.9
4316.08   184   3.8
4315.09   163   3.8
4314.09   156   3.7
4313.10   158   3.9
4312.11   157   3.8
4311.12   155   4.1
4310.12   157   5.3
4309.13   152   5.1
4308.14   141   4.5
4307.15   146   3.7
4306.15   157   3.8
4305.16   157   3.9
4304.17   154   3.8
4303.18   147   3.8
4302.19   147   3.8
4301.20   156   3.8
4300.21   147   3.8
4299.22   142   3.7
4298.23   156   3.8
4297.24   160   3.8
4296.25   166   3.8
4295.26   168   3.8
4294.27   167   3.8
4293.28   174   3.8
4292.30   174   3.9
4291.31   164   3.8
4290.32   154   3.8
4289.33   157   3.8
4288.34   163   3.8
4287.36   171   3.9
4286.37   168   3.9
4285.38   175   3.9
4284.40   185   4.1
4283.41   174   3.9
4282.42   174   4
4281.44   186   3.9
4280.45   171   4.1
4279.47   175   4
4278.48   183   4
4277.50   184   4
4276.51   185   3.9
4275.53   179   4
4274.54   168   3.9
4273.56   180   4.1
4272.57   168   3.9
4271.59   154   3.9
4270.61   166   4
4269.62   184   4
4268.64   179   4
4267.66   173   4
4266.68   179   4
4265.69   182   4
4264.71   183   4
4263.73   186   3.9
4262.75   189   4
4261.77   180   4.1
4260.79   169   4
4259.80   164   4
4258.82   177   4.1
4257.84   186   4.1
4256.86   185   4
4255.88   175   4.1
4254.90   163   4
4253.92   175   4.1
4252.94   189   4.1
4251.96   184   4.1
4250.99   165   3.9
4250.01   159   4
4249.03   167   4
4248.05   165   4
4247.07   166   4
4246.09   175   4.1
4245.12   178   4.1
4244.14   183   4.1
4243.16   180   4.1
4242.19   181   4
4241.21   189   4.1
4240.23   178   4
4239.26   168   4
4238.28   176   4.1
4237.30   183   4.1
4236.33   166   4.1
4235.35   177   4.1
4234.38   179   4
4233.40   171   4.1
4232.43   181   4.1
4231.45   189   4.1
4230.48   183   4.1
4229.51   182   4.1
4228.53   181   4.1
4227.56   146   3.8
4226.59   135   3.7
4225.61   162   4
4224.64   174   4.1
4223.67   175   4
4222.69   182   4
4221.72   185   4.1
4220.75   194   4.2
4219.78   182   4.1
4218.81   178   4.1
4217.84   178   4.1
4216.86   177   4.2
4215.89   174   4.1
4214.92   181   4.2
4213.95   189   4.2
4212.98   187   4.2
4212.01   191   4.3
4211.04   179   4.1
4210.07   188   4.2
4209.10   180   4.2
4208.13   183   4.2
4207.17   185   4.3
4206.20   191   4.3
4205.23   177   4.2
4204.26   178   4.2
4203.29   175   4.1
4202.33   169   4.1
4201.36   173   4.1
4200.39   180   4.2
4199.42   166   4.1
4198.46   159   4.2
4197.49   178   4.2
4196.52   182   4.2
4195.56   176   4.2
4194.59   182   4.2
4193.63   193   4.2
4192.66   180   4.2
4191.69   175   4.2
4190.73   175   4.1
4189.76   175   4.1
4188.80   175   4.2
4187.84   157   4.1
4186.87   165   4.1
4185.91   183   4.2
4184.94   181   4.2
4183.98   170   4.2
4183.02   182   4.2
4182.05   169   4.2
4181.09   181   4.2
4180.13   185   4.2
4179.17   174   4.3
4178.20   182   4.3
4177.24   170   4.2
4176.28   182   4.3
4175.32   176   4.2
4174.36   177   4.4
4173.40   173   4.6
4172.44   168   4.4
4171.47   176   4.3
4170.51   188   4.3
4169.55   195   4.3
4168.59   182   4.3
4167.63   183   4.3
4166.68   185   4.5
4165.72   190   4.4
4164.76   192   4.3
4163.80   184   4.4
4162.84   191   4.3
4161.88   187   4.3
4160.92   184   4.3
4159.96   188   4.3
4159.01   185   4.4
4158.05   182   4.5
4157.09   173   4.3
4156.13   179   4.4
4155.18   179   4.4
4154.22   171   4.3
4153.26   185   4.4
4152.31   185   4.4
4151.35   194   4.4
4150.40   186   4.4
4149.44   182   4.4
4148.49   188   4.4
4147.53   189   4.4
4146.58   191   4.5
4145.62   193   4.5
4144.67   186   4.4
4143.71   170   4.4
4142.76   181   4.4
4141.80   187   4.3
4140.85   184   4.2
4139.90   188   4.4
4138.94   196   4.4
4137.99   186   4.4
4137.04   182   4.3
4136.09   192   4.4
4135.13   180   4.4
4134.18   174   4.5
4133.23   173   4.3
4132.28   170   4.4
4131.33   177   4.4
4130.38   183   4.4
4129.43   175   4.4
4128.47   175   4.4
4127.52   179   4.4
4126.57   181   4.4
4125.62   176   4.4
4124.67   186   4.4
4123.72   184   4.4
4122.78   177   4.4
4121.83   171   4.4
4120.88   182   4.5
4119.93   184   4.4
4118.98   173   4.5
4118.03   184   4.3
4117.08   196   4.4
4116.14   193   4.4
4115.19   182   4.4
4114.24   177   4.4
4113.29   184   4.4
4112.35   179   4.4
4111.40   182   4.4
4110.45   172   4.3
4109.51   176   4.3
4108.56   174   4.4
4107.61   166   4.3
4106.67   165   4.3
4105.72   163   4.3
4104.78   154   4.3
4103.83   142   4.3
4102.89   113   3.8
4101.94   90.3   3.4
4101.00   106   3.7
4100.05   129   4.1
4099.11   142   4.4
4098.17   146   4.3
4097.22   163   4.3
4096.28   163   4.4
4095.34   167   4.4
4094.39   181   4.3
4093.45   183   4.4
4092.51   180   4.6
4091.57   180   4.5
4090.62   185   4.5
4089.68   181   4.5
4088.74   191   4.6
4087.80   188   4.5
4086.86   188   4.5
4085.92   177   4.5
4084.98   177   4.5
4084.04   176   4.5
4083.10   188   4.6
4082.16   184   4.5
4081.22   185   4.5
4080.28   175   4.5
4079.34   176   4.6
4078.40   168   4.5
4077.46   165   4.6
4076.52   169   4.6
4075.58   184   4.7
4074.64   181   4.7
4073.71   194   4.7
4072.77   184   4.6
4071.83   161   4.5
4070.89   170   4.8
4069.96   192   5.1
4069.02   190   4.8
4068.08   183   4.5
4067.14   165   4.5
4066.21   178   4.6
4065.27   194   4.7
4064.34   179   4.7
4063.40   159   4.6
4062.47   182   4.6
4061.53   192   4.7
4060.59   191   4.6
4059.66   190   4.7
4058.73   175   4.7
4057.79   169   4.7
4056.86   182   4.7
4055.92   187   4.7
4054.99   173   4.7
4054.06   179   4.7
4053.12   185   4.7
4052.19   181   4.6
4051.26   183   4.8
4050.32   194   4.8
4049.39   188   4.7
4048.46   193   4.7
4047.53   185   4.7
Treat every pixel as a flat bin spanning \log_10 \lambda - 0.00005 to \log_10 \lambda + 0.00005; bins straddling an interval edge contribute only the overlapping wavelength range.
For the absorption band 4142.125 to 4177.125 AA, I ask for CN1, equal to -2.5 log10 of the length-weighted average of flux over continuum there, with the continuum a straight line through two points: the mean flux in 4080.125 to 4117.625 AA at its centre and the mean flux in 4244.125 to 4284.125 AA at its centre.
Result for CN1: -0.07 mag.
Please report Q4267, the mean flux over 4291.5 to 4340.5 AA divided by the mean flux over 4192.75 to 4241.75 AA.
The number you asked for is 0.91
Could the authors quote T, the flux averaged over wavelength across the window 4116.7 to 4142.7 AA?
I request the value 181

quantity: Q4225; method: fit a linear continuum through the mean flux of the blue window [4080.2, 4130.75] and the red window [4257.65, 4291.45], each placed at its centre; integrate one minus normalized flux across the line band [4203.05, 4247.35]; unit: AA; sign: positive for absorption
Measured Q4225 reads -1.1 AA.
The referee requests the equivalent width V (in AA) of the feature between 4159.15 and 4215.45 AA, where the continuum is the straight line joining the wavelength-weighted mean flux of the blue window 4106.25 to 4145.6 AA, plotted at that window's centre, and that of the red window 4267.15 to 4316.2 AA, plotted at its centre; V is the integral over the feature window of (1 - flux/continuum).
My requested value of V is -1.64 AA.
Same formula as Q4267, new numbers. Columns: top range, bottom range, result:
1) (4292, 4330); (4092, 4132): 0.97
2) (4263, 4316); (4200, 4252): 0.94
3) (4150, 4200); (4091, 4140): 1.05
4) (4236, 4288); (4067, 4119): 1.03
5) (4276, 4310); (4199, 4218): 0.91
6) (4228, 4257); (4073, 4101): 1.02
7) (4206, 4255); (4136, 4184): 0.97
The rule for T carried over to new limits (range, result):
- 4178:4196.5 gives 177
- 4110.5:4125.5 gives 182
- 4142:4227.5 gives 180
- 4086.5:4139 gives 172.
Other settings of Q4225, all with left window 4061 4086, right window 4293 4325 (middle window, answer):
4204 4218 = -1.1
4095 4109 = 2.5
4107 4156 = -1.9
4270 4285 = -1.0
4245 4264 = -1.0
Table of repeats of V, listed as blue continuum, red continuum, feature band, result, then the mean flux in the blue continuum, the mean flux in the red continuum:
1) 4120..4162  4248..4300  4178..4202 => 0.38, 182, 173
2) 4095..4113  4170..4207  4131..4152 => -2.71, 153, 176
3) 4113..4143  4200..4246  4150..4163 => -0.20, 182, 178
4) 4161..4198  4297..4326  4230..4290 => -2.65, 179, 161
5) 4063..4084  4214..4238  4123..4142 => -0.42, 178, 176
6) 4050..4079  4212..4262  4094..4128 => 2.40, 180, 176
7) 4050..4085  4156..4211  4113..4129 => -0.16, 180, 179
